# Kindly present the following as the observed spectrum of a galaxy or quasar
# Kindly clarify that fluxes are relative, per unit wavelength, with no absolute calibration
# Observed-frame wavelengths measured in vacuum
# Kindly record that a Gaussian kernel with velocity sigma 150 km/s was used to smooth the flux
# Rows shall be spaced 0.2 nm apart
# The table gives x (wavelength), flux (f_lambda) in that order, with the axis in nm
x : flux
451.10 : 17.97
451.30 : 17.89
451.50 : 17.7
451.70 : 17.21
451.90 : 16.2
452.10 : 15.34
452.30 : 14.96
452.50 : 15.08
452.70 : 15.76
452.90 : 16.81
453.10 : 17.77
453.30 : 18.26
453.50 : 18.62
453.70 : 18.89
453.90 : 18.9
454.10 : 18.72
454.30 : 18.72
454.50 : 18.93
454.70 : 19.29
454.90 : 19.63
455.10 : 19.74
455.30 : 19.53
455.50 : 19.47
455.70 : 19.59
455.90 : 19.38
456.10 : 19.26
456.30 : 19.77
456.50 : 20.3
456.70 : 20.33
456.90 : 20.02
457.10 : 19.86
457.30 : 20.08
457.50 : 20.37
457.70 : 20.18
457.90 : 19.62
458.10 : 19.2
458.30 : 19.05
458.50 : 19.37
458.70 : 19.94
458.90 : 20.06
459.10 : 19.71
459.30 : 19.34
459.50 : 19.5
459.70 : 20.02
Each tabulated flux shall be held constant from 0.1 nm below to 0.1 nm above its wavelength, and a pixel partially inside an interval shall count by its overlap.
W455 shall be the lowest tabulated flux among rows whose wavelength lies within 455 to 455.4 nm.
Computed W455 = 19.53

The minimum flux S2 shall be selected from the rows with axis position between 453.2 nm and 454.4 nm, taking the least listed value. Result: 18.26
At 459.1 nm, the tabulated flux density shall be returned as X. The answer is 19.71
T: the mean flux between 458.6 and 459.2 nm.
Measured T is 19.9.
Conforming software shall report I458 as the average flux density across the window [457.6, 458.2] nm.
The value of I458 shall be 19.7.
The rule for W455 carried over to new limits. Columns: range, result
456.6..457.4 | 19.86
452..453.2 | 14.96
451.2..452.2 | 15.34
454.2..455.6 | 18.72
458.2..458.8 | 19.05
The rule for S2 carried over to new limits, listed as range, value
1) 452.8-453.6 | 16.81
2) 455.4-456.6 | 19.26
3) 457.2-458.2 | 19.2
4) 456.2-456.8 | 19.77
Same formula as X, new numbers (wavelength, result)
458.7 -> 19.94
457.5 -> 20.37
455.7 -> 19.59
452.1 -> 15.34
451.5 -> 17.7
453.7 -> 18.89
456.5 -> 20.3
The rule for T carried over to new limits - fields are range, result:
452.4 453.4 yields 16.7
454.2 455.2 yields 19.3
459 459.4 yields 19.5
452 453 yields 15.6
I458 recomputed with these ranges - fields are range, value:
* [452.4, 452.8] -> 15.4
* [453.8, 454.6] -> 18.8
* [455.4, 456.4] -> 19.5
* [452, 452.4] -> 15.2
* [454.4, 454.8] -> 19.1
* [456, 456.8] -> 19.9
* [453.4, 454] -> 18.8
